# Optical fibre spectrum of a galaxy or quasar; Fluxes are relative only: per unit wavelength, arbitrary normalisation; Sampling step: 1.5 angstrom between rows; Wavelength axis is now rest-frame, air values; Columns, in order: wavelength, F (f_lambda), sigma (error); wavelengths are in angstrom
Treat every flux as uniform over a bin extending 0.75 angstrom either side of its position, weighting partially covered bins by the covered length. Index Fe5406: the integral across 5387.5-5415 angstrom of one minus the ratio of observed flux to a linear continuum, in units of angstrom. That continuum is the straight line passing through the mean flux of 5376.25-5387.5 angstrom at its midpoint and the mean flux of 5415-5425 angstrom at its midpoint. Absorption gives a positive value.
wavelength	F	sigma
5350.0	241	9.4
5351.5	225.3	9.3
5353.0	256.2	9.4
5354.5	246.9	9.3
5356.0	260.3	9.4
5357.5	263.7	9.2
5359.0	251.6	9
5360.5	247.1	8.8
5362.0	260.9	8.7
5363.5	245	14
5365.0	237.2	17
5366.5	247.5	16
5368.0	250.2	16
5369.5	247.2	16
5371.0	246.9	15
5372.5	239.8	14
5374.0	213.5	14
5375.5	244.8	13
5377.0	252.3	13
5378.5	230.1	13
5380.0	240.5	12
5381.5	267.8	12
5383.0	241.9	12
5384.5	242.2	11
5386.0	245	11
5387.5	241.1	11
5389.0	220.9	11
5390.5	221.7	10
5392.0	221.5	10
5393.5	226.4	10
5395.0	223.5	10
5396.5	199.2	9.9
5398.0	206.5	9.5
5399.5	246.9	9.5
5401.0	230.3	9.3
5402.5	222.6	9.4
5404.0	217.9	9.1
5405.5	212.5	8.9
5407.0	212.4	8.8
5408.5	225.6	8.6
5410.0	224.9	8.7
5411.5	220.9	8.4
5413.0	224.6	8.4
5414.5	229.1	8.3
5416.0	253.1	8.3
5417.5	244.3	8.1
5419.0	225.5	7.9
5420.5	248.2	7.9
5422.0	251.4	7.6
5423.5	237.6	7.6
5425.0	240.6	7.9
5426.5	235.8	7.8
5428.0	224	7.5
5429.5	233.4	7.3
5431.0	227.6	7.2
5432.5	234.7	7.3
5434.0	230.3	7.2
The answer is 2.5 angstrom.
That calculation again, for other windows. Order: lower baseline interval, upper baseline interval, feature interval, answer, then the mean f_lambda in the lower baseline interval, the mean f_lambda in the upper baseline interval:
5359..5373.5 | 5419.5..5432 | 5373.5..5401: 1.19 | 247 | 237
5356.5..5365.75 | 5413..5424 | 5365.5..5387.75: 0.43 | 251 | 240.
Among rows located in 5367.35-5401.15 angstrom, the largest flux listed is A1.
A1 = 267.8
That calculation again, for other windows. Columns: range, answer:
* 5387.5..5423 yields 253.1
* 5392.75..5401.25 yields 246.9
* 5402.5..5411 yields 225.6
